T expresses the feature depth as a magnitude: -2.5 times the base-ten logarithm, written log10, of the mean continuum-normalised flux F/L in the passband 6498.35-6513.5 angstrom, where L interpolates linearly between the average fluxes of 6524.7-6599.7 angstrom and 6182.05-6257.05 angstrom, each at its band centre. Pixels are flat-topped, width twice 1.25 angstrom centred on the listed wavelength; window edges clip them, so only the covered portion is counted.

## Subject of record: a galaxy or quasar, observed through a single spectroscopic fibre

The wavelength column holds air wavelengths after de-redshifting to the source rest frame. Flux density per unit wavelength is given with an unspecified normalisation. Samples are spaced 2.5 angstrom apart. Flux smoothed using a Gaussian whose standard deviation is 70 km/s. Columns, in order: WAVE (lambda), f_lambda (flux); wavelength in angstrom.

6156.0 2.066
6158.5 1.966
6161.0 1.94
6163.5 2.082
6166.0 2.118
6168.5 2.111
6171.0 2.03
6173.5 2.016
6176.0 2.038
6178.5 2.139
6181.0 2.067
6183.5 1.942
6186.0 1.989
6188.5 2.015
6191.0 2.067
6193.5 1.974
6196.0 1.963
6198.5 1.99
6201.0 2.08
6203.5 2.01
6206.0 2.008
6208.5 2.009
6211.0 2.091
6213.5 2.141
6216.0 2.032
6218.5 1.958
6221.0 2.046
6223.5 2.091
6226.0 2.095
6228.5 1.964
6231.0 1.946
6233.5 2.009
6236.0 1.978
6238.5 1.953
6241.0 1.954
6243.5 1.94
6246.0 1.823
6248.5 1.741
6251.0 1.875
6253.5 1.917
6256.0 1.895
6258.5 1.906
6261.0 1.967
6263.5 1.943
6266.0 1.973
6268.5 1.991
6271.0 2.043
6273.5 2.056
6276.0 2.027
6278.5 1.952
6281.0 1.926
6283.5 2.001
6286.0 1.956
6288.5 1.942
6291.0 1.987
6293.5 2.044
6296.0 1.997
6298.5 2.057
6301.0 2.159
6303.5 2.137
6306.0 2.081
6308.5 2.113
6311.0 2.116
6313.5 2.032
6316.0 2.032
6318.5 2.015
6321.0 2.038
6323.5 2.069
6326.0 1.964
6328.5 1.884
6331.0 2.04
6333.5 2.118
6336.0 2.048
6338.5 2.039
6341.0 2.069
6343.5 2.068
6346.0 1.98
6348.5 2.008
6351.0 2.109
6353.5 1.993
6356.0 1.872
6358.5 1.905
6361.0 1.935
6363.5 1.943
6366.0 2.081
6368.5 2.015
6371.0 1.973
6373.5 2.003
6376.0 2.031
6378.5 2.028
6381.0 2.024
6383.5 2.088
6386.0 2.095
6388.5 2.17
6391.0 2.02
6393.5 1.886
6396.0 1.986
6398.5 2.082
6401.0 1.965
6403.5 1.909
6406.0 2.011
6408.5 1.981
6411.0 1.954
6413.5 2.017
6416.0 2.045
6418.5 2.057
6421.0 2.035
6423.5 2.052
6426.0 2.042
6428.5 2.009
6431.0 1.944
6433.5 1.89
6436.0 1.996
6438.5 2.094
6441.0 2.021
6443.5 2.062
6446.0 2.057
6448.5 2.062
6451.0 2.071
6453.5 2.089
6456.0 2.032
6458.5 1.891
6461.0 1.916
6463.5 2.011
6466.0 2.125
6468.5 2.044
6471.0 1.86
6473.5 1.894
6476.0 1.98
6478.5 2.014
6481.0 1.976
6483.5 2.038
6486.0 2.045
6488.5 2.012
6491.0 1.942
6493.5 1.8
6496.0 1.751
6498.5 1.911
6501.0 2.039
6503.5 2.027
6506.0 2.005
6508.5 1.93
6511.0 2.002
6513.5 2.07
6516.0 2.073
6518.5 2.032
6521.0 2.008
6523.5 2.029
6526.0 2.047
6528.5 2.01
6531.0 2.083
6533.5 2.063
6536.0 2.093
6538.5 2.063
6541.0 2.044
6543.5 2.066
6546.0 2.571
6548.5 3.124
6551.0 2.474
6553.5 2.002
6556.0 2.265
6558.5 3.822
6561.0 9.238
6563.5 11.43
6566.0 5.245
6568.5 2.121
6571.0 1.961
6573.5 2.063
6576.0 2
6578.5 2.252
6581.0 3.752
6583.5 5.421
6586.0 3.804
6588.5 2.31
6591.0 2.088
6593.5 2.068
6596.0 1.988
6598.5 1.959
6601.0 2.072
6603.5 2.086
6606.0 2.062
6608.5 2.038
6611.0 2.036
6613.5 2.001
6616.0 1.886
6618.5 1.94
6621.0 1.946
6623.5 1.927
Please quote 0.40 mag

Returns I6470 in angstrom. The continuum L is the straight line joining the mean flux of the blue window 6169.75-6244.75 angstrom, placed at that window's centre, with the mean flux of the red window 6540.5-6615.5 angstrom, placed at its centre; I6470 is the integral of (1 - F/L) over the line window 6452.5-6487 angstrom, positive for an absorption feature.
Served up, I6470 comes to 9.7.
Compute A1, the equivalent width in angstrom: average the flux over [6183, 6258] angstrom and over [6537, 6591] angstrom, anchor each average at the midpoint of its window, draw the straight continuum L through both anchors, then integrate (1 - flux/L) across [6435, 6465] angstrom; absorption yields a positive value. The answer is 9.6 angstrom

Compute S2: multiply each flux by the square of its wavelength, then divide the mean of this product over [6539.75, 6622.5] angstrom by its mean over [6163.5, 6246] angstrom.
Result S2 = 1.65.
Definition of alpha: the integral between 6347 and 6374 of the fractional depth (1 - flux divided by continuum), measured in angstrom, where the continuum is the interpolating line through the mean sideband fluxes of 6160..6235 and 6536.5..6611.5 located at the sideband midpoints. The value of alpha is 5.4 angstrom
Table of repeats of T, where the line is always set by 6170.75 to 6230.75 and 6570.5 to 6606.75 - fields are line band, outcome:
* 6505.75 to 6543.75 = 0.20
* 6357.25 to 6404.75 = 0.13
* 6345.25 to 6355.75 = 0.11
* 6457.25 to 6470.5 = 0.19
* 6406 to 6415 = 0.16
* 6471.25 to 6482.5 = 0.22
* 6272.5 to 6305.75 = 0.07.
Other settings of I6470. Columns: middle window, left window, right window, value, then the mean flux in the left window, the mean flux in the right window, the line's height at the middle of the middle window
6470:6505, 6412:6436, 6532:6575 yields 9.7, 2.01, 3.43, 2.71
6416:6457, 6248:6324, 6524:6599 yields 8.8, 2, 3.08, 2.59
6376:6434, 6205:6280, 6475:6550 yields 0.4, 1.98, 2.06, 2.03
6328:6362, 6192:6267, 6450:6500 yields -0.6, 1.98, 1.97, 1.97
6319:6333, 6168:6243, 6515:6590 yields 2.2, 2.02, 3.08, 2.39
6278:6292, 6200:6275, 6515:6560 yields 0.5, 1.98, 2.31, 2.03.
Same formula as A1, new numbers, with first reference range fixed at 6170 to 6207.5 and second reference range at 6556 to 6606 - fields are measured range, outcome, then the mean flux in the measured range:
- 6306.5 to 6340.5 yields 6.5 angstrom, 2.04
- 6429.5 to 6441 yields 3.7 angstrom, 1.99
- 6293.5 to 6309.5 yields 2.3 angstrom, 2.09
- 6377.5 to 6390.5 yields 3.2 angstrom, 2.08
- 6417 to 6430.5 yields 4.0 angstrom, 2.03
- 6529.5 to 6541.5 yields 4.5 angstrom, 2.07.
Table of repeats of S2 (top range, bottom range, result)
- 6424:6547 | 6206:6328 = 1.08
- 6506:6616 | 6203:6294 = 1.53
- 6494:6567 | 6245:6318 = 1.54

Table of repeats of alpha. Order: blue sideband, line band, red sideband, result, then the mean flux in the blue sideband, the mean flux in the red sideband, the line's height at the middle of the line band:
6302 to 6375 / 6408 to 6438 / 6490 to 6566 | 4.4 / 2.02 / 2.74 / 2.35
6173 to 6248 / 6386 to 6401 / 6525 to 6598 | 3.2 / 2.01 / 3.11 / 2.58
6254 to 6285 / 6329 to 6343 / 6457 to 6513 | -0.6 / 1.97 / 1.97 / 1.97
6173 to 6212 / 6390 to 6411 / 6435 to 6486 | 0.4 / 2.02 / 2.01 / 2.02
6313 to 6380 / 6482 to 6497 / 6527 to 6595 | 4.6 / 2.01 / 3.19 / 2.8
